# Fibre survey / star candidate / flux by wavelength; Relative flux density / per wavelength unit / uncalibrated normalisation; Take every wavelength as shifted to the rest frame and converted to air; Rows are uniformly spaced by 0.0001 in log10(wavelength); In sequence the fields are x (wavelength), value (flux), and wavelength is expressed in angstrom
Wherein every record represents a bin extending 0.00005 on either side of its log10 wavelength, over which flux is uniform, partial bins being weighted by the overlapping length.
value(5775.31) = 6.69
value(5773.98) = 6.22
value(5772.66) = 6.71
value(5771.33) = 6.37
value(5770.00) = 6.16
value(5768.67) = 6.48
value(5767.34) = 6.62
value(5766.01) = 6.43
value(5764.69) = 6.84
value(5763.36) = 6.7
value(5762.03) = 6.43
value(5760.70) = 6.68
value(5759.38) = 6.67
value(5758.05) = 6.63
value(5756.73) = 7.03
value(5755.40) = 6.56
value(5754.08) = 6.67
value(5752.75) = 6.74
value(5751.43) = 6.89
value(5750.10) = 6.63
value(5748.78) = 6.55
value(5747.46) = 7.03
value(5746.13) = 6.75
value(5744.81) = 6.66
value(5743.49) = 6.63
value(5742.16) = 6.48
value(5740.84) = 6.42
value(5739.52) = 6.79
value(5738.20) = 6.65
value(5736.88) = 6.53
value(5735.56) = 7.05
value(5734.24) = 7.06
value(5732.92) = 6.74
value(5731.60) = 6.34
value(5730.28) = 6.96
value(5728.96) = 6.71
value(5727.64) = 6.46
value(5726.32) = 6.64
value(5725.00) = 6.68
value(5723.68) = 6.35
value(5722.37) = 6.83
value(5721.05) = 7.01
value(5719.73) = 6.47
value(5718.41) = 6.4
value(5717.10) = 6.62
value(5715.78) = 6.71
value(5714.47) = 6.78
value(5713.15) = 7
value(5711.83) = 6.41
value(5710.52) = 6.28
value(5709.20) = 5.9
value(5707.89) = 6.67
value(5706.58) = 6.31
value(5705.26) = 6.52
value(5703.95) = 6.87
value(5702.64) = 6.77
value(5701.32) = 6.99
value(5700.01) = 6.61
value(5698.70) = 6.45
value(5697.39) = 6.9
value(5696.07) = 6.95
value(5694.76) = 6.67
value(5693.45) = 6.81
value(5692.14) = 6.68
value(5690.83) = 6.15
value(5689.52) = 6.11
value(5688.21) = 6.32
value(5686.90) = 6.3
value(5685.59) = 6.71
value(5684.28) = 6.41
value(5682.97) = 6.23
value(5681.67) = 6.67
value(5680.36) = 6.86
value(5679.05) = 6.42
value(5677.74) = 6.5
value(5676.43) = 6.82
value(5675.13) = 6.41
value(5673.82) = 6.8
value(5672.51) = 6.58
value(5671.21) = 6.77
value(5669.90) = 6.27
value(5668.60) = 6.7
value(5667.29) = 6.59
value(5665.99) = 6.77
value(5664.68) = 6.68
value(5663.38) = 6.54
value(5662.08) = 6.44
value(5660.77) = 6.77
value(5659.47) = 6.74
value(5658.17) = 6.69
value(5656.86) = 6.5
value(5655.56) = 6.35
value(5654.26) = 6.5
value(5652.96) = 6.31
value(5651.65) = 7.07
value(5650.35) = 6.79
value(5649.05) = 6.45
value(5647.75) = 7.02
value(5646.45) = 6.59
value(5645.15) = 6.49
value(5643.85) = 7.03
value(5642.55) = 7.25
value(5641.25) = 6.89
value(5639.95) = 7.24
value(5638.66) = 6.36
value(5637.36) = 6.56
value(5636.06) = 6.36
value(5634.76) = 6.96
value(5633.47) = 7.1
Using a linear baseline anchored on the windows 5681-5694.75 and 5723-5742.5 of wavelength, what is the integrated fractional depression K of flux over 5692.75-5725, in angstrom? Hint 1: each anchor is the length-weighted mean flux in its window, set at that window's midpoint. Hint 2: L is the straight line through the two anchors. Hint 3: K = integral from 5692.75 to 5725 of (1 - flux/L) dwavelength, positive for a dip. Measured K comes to -0.43 angstrom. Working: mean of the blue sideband 6.45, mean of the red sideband 6.66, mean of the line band 6.64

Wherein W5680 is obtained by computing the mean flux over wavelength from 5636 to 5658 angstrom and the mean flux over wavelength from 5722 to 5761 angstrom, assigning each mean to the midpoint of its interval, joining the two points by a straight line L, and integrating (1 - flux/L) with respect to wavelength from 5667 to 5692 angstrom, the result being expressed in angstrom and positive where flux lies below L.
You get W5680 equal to 0.7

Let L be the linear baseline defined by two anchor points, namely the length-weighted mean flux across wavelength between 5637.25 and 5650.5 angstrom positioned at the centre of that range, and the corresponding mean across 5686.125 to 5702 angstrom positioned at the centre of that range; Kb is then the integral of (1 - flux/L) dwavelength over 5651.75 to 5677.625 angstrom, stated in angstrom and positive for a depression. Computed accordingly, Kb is 0.4 angstrom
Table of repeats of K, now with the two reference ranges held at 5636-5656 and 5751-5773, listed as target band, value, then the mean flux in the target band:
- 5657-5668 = 0.1 angstrom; 6.64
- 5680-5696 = 0.4 angstrom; 6.51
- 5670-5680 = 0.1 angstrom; 6.6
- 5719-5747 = -0.1 angstrom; 6.68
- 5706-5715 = 0.3 angstrom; 6.48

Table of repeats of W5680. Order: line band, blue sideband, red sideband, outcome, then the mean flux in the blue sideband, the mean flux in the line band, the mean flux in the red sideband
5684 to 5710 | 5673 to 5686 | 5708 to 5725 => 0.1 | 6.58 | 6.56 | 6.57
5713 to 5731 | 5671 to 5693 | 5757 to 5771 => -0.4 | 6.51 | 6.68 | 6.57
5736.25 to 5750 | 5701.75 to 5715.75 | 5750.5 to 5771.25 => -0.1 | 6.56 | 6.65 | 6.63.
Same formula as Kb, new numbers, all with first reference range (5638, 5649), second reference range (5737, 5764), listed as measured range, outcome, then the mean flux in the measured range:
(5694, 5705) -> 0.0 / 6.77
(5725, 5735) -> 0.0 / 6.7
